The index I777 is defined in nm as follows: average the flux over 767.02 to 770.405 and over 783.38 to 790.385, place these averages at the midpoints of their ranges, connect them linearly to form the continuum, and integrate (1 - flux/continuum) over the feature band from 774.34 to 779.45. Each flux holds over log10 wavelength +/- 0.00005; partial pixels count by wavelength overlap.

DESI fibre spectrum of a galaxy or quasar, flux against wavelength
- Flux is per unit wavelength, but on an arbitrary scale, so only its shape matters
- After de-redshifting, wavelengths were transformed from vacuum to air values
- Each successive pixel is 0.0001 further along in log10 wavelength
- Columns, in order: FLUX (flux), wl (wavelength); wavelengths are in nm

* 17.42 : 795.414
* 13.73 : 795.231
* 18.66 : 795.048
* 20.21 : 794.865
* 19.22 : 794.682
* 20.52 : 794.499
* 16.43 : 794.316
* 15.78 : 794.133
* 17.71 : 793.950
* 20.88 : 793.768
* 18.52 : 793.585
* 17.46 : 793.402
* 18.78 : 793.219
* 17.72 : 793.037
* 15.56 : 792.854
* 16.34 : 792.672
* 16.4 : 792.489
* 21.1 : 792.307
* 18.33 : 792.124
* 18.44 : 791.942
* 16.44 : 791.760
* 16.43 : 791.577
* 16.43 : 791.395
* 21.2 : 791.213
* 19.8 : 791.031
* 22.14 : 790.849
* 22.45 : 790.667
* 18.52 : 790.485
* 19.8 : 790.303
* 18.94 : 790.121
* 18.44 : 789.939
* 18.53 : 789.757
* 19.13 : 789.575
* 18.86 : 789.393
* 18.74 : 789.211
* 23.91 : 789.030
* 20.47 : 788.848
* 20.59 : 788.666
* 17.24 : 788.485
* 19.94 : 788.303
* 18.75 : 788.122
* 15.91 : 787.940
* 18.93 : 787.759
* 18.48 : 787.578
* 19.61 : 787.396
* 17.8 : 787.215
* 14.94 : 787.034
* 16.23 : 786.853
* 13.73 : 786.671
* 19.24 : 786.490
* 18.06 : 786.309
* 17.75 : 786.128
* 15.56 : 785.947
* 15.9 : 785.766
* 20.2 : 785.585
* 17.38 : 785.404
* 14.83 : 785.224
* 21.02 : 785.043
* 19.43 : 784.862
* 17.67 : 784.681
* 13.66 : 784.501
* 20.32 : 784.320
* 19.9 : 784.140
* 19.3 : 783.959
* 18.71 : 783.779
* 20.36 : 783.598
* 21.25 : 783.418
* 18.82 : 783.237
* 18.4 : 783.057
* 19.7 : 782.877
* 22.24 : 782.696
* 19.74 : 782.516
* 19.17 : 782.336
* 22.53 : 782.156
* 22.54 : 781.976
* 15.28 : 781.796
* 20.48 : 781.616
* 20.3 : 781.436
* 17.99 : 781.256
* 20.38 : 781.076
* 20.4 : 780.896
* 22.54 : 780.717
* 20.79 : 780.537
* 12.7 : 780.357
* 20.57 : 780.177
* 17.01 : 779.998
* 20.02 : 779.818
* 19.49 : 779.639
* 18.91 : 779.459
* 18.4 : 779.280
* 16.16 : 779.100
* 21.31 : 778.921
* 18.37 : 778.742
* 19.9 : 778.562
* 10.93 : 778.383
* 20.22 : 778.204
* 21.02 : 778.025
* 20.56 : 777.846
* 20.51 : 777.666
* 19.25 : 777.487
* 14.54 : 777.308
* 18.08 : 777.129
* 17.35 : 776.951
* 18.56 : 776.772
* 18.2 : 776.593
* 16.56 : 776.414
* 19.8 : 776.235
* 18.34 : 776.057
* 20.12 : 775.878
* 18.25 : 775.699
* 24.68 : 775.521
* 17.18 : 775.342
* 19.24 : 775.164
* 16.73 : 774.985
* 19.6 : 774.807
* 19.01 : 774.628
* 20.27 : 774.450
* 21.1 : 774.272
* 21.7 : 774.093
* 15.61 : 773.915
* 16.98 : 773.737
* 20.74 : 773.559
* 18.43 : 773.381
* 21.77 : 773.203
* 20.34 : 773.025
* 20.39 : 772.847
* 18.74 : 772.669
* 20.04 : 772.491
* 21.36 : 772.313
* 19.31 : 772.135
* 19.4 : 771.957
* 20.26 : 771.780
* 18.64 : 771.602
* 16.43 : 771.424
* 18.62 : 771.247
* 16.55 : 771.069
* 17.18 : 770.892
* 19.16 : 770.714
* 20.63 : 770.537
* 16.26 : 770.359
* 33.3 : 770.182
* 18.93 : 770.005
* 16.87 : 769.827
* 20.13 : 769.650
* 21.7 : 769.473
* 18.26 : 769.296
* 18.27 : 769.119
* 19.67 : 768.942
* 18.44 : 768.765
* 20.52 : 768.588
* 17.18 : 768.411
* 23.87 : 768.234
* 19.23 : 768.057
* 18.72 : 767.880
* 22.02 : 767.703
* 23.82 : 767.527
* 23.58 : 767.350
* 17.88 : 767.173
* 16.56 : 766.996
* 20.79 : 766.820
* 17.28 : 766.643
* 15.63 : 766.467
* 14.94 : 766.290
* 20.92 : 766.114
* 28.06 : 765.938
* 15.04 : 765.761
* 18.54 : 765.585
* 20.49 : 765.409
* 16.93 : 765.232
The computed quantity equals 0.22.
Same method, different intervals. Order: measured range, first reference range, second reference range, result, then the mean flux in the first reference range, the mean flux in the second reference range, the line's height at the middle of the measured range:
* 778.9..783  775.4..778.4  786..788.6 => -0.252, 18.8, 17.6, 18.3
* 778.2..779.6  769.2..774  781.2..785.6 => 0.101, 19.5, 19.2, 19.3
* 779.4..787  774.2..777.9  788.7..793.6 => 0.043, 18.9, 18.9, 18.9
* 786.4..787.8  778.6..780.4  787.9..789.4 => 0.147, 18.5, 19.5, 19.3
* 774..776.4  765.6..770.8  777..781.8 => -0.047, 19.9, 18.8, 19.2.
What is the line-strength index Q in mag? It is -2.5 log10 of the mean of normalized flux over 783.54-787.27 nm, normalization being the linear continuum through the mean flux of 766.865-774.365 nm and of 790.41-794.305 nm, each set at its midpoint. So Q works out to 0.07 mag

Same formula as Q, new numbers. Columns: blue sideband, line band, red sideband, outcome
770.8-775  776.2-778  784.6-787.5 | 0.01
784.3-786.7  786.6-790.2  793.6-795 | -0.04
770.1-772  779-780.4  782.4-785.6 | 0.07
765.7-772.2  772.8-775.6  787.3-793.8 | -0.01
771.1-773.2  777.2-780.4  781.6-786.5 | 0.04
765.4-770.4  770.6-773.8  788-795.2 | 0.03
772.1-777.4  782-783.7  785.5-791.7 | -0.08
